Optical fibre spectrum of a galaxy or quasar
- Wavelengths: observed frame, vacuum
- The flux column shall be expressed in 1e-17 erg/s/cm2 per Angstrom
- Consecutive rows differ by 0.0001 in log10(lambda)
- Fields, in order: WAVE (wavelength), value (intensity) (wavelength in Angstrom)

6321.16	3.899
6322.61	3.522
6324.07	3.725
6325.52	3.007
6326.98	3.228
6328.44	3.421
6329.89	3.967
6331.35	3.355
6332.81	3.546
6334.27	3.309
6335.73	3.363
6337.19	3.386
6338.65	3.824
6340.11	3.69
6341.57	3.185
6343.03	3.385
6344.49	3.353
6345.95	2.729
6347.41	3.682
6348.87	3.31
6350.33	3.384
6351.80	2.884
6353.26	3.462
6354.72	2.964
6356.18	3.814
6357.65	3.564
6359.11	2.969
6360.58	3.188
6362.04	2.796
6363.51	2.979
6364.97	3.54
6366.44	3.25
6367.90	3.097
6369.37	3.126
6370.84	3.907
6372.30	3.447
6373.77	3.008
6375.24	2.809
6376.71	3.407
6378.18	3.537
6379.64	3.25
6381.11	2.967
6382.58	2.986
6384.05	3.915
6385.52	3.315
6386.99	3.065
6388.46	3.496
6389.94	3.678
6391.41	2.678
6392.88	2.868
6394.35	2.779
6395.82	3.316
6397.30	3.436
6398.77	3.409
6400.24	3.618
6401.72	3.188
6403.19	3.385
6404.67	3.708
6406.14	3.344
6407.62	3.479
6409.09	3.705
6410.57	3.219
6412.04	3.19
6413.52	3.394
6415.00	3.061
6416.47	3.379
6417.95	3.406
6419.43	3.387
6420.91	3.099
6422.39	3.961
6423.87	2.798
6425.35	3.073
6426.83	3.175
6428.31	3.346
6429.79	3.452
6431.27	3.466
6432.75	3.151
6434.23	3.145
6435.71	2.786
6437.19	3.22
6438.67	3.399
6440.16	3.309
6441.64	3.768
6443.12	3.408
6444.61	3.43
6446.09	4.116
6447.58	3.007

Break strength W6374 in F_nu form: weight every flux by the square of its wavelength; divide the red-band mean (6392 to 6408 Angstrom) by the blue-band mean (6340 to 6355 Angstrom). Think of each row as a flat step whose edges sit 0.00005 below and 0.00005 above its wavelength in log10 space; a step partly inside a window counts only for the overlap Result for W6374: 1.03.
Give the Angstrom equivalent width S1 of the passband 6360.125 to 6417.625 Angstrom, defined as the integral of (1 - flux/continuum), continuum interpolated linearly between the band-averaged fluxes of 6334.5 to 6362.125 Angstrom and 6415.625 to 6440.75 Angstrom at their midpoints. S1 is 0.2 Angstrom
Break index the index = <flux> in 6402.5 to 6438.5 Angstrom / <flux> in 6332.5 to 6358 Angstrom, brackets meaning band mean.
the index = 1.0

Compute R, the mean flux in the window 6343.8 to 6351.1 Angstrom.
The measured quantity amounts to 3.29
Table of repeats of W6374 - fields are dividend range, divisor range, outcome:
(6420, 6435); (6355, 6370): 1.03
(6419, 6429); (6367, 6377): 1.02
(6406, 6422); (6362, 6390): 1.03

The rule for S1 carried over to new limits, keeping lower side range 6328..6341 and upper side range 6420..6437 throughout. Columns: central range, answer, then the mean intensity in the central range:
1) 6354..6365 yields 0.8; 3.21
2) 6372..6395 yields 1.2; 3.2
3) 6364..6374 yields 0.2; 3.35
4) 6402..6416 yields -0.4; 3.38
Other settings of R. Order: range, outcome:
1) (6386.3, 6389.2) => 3.28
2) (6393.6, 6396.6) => 3.05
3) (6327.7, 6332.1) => 3.58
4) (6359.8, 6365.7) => 3.12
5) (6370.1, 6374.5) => 3.46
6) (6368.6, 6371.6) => 3.51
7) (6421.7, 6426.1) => 3.27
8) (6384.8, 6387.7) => 3.19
